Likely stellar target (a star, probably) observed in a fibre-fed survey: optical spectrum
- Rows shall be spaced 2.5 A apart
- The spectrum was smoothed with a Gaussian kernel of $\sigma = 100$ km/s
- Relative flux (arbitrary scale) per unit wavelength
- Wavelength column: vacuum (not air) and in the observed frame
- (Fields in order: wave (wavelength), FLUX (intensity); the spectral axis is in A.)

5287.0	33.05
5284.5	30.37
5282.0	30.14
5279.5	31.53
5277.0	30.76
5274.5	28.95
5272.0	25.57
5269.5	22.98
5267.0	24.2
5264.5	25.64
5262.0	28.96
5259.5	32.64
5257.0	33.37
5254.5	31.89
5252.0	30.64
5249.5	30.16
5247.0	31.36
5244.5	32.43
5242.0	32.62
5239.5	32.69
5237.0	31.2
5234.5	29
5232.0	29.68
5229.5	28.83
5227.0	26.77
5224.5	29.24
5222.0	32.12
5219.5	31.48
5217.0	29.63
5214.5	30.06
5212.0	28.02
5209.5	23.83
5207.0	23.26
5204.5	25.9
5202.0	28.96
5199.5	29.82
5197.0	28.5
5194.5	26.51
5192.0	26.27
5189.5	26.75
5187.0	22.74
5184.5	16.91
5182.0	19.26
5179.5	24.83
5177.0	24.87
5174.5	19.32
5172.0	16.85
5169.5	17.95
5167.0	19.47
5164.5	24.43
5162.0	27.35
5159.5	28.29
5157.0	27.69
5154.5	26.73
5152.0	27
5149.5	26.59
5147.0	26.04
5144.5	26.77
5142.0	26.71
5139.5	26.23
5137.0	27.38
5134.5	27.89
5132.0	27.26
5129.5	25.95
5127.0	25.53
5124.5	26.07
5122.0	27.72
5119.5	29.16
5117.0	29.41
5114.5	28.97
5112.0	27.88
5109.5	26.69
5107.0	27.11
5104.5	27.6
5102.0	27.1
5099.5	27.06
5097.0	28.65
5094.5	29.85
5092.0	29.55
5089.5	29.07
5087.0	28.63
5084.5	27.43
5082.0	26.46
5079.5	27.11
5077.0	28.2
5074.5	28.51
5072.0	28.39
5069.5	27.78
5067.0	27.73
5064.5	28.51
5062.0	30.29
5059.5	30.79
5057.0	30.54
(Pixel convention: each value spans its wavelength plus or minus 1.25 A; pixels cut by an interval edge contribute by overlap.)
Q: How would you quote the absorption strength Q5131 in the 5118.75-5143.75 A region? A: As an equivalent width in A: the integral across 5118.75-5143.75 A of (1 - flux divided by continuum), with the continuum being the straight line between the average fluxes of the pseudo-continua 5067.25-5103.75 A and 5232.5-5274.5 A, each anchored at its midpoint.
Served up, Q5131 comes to 1.4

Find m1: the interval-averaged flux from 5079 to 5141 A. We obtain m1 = 27.7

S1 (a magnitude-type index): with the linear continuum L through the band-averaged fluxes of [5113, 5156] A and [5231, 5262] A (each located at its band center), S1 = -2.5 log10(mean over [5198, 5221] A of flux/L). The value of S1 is 0.08 mag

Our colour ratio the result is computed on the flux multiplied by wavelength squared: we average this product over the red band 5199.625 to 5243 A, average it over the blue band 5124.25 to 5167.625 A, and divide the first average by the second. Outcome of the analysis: 1.13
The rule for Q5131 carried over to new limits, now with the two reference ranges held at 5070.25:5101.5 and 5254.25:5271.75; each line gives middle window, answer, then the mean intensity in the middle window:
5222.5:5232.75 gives -0.24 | 28.8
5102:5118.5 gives 0.18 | 27.9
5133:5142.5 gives 0.37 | 27.1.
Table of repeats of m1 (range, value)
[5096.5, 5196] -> 25.6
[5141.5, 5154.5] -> 26.6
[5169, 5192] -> 21.4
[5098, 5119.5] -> 27.8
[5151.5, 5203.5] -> 24.3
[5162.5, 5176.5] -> 20.3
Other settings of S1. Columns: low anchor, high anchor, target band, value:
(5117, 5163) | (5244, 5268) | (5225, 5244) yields -0.02 mag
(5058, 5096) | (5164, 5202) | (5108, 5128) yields -0.05 mag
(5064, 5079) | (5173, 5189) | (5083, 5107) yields -0.06 mag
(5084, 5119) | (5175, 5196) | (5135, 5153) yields -0.04 mag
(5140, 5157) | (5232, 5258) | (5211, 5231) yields 0.03 mag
